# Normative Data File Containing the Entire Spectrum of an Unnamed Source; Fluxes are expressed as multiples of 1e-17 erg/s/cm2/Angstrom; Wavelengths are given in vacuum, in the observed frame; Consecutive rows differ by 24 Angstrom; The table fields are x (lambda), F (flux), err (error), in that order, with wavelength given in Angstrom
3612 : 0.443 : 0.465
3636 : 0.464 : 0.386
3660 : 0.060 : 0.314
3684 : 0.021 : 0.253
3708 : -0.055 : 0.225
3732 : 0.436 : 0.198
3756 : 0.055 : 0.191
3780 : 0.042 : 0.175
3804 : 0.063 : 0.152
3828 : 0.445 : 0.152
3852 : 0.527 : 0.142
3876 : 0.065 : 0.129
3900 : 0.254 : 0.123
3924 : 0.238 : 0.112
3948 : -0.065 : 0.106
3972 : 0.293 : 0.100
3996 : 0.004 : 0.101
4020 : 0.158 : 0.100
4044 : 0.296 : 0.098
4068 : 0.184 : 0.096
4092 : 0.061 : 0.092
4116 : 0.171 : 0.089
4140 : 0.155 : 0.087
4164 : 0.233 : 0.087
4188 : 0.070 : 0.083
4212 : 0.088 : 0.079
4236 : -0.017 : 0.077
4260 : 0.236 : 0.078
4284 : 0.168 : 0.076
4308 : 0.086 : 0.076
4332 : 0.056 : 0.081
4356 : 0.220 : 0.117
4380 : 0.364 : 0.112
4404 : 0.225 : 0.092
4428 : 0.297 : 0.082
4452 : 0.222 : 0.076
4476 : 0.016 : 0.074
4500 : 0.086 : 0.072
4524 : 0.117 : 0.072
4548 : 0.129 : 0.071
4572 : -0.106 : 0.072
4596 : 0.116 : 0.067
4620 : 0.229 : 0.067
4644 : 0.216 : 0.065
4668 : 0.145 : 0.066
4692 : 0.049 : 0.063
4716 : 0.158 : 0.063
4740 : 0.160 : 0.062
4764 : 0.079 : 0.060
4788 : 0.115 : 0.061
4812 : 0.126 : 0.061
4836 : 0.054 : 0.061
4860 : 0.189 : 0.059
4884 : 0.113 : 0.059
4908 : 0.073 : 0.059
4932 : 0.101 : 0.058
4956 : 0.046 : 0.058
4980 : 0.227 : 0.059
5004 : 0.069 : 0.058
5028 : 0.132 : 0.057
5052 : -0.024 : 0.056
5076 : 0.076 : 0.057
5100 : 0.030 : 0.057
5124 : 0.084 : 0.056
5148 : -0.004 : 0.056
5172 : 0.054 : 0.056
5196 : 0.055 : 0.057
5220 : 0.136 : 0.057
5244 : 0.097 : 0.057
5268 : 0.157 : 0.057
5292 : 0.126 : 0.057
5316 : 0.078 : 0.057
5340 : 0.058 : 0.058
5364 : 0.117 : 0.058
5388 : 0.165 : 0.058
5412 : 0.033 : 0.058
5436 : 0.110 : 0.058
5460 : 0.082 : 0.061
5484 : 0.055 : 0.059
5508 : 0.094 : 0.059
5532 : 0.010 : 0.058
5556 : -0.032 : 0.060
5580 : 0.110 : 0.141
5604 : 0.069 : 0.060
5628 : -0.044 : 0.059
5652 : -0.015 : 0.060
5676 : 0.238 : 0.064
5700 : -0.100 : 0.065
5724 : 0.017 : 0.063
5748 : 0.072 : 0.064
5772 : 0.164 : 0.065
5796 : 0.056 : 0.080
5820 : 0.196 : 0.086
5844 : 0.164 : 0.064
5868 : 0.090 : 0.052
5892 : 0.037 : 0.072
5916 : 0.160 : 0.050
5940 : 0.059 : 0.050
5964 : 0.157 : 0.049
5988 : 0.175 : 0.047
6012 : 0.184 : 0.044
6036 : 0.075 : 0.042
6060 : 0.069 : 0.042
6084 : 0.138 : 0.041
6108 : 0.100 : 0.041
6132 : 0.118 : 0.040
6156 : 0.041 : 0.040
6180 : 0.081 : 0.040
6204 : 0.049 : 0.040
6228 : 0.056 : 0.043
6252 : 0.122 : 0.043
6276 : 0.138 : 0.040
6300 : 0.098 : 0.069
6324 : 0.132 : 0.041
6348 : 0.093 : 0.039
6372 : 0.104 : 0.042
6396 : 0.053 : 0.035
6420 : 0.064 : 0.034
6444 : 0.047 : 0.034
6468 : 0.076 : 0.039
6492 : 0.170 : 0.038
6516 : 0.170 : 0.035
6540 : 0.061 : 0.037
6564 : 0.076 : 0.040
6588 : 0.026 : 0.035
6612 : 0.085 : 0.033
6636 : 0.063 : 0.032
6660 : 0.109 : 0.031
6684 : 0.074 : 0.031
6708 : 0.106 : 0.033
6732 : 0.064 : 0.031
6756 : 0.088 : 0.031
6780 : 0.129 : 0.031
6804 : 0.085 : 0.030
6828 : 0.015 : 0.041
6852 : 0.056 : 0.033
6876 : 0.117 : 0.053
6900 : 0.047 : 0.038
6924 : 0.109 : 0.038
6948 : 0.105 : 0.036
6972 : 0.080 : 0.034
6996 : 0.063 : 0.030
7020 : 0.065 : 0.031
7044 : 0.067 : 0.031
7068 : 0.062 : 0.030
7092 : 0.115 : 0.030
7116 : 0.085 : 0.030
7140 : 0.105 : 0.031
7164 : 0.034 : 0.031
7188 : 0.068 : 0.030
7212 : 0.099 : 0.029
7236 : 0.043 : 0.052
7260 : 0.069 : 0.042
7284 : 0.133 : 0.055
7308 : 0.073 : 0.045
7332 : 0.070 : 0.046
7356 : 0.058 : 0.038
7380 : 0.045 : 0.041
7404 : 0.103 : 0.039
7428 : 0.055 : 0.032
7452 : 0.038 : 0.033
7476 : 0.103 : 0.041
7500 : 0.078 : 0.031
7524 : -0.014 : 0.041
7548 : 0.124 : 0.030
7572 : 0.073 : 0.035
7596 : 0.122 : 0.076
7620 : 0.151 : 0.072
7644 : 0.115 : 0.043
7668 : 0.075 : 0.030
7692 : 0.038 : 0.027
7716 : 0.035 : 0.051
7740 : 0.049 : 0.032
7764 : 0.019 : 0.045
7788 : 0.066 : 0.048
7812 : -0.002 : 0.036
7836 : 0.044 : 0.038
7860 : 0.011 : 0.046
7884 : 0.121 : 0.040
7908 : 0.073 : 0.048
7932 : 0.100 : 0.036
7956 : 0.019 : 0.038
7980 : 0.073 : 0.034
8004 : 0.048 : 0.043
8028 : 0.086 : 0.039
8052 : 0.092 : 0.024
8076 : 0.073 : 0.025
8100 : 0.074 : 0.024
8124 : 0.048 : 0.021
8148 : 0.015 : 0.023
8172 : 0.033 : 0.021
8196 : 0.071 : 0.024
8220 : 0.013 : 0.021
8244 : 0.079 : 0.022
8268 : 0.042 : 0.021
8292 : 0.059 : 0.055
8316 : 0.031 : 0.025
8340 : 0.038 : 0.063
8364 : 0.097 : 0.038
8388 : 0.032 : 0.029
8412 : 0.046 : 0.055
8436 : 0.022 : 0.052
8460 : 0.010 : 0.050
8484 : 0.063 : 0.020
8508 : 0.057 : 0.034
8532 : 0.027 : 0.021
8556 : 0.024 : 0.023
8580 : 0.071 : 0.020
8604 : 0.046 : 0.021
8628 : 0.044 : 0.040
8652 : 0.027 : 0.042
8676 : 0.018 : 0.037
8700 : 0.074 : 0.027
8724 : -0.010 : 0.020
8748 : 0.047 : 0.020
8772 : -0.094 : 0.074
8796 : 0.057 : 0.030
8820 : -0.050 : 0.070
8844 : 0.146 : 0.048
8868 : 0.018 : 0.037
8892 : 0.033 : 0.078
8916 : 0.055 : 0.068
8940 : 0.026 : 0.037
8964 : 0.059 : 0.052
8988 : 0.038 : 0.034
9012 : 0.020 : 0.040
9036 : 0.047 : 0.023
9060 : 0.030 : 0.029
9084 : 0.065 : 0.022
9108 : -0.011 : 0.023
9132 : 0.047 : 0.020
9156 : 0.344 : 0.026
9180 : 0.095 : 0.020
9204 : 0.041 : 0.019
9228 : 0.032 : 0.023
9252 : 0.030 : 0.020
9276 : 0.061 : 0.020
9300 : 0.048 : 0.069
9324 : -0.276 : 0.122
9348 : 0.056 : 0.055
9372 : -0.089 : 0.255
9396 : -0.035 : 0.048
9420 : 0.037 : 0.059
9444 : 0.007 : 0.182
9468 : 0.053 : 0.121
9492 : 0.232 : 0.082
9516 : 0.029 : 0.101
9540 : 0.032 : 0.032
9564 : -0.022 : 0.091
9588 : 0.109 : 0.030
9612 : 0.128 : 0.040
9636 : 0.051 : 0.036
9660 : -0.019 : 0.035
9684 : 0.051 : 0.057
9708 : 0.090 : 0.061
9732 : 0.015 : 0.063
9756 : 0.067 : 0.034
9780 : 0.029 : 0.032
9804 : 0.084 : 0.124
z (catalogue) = 1.46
